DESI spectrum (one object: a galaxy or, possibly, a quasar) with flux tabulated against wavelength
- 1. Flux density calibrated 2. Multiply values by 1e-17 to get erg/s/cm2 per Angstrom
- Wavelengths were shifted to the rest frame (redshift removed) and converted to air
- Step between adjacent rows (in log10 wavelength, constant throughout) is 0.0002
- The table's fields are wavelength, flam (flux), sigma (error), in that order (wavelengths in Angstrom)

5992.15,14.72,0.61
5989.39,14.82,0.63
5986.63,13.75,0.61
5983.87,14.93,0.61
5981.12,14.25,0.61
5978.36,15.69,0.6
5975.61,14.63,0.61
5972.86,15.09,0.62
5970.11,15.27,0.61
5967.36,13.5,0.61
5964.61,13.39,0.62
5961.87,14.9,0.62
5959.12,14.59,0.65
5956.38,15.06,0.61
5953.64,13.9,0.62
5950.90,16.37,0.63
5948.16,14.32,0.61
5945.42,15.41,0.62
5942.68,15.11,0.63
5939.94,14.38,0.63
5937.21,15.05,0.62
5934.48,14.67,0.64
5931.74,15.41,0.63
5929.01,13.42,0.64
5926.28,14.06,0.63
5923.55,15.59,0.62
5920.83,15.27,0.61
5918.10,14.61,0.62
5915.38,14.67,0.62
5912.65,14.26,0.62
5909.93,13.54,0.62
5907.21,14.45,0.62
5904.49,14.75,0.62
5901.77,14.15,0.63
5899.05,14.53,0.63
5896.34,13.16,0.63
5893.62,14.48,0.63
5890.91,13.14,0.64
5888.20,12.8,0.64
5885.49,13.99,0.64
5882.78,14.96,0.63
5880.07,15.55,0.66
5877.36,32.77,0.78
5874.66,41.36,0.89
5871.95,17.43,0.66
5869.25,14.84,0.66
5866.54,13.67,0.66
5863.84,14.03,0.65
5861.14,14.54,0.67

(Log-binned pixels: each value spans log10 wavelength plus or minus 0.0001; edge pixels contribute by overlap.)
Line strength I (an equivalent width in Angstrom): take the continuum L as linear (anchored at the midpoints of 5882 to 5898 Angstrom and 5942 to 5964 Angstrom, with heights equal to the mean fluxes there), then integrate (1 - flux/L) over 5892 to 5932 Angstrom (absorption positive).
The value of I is -0.7 Angstrom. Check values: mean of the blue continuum 13.7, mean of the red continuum 14.9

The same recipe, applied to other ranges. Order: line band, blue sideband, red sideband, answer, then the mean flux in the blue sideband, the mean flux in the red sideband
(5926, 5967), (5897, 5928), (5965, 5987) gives -0.3 Angstrom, 14.5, 14.6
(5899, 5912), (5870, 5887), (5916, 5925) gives 2.5 Angstrom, 22.3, 15.1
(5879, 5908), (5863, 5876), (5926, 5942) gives 6.5 Angstrom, 20.5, 14.6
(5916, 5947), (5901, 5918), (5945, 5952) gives 0.2 Angstrom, 14.3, 15.3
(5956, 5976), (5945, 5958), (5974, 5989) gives 0.4 Angstrom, 15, 14.7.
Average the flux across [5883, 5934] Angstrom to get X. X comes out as 14.3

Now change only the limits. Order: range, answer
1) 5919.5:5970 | 14.7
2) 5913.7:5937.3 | 14.7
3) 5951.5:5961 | 14.7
